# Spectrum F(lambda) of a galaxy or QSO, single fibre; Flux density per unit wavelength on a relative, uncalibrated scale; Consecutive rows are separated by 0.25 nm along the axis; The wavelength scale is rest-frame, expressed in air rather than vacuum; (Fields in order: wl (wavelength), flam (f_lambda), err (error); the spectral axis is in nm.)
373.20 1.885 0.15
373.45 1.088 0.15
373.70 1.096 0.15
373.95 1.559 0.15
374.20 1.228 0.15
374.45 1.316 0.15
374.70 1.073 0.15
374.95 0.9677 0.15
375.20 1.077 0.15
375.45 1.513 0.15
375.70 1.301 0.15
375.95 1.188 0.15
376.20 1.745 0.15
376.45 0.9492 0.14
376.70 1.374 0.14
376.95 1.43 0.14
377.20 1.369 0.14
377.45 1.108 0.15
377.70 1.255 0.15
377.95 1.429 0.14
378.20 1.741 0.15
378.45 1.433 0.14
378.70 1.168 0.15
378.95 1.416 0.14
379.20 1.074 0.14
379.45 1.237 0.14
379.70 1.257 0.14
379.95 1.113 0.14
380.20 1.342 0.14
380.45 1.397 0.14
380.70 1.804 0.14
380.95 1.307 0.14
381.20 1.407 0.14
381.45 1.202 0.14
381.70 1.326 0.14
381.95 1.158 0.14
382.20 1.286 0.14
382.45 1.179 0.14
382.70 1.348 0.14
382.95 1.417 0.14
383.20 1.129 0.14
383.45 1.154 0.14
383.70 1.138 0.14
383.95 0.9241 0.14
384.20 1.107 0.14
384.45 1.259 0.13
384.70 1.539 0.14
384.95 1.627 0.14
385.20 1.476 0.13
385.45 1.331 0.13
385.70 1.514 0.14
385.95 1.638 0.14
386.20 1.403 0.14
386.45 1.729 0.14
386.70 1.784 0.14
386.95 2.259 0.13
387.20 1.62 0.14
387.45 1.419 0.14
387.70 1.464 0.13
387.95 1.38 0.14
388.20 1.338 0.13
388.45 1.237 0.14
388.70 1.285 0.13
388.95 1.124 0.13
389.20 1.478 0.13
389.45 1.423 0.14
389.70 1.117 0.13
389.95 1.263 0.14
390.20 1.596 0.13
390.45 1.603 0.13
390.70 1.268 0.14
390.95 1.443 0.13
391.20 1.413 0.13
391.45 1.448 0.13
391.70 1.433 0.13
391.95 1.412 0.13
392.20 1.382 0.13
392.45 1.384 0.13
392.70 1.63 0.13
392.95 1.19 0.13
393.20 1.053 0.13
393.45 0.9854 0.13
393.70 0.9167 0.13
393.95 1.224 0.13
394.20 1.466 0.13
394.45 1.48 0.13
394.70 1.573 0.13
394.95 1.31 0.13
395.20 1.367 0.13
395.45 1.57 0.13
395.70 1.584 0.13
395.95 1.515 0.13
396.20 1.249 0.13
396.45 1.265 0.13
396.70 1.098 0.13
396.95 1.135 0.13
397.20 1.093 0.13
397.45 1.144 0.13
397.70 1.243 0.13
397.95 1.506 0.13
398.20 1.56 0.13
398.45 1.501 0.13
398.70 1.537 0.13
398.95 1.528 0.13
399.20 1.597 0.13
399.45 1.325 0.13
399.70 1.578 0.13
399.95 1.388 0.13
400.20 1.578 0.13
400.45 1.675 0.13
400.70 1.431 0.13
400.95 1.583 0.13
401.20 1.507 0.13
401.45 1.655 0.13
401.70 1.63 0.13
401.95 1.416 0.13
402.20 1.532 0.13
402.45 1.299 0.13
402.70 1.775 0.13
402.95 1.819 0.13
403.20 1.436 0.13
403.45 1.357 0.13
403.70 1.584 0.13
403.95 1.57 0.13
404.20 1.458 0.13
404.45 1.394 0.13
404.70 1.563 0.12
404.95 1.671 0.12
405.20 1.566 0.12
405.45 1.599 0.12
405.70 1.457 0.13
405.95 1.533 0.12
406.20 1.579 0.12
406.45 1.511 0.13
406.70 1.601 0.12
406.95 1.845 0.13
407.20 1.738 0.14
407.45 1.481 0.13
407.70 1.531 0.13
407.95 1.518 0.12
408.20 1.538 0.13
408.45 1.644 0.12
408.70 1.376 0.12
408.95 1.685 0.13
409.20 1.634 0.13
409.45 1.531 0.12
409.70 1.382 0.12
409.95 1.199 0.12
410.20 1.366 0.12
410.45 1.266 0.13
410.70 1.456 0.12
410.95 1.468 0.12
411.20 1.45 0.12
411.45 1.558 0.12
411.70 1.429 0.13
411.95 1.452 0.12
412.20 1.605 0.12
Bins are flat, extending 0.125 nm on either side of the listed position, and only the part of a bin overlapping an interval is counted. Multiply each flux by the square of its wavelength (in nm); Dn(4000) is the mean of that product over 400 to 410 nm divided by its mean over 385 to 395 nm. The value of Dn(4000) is 1.18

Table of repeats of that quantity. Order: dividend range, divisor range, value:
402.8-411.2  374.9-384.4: 1.36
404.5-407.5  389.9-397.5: 1.26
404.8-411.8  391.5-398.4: 1.22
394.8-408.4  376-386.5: 1.24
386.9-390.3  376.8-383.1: 1.11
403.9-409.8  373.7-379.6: 1.40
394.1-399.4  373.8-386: 1.16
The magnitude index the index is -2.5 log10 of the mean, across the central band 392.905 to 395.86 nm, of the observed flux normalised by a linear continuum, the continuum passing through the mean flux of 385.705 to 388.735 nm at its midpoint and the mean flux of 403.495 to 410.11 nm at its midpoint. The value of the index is 0.18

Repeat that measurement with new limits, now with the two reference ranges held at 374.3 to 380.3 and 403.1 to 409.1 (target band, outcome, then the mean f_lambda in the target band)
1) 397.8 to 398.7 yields -0.03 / 1.52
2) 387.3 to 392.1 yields 0.02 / 1.38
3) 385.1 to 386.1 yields -0.10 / 1.49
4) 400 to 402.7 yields -0.02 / 1.54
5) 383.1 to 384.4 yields 0.22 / 1.1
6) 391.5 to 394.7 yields 0.10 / 1.31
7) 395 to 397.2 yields 0.10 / 1.33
